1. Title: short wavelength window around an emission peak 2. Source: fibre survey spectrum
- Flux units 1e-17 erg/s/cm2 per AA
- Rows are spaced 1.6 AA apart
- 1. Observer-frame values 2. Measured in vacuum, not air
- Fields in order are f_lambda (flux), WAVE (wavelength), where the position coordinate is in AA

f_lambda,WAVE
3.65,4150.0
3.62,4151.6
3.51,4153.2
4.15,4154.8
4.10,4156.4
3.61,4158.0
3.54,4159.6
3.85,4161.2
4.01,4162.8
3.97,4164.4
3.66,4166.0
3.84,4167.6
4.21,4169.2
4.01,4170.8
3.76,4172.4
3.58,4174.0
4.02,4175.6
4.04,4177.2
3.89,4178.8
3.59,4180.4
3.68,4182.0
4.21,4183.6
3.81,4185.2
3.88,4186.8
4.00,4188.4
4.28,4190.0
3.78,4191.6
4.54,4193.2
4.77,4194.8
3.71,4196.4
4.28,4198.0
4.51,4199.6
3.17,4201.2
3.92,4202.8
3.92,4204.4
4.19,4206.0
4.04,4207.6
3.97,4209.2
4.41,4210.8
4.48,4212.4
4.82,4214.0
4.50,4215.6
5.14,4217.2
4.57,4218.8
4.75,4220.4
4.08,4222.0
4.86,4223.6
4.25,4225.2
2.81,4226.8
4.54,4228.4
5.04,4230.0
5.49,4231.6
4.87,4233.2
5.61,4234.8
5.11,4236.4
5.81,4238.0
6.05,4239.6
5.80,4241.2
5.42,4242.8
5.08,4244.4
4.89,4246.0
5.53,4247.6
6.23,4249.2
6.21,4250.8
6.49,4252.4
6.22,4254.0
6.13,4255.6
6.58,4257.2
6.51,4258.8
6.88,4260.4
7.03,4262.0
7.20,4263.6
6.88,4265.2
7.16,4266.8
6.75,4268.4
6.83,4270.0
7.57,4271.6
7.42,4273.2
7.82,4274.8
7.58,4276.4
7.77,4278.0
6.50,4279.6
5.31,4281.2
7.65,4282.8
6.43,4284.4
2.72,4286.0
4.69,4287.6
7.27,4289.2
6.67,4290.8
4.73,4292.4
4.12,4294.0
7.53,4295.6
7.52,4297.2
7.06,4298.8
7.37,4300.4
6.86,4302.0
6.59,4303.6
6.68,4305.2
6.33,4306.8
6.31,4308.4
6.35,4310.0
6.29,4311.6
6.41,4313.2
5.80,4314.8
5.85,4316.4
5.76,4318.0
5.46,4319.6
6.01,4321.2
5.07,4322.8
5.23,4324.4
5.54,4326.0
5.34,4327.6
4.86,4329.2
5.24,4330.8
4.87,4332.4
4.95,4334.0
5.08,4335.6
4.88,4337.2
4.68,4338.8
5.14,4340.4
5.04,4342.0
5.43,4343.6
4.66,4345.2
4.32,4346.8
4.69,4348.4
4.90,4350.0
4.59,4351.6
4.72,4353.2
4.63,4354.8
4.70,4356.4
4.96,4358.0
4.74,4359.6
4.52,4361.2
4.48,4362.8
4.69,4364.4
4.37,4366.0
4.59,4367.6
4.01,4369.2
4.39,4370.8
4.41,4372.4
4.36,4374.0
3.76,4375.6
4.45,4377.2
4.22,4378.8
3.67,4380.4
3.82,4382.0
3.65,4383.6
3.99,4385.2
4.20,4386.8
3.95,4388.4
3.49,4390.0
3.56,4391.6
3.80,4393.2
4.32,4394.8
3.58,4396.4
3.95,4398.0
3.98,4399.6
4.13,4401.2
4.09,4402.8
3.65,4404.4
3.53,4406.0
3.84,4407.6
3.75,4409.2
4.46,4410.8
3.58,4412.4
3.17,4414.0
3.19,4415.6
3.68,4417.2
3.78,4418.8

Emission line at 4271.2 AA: C IV 1549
